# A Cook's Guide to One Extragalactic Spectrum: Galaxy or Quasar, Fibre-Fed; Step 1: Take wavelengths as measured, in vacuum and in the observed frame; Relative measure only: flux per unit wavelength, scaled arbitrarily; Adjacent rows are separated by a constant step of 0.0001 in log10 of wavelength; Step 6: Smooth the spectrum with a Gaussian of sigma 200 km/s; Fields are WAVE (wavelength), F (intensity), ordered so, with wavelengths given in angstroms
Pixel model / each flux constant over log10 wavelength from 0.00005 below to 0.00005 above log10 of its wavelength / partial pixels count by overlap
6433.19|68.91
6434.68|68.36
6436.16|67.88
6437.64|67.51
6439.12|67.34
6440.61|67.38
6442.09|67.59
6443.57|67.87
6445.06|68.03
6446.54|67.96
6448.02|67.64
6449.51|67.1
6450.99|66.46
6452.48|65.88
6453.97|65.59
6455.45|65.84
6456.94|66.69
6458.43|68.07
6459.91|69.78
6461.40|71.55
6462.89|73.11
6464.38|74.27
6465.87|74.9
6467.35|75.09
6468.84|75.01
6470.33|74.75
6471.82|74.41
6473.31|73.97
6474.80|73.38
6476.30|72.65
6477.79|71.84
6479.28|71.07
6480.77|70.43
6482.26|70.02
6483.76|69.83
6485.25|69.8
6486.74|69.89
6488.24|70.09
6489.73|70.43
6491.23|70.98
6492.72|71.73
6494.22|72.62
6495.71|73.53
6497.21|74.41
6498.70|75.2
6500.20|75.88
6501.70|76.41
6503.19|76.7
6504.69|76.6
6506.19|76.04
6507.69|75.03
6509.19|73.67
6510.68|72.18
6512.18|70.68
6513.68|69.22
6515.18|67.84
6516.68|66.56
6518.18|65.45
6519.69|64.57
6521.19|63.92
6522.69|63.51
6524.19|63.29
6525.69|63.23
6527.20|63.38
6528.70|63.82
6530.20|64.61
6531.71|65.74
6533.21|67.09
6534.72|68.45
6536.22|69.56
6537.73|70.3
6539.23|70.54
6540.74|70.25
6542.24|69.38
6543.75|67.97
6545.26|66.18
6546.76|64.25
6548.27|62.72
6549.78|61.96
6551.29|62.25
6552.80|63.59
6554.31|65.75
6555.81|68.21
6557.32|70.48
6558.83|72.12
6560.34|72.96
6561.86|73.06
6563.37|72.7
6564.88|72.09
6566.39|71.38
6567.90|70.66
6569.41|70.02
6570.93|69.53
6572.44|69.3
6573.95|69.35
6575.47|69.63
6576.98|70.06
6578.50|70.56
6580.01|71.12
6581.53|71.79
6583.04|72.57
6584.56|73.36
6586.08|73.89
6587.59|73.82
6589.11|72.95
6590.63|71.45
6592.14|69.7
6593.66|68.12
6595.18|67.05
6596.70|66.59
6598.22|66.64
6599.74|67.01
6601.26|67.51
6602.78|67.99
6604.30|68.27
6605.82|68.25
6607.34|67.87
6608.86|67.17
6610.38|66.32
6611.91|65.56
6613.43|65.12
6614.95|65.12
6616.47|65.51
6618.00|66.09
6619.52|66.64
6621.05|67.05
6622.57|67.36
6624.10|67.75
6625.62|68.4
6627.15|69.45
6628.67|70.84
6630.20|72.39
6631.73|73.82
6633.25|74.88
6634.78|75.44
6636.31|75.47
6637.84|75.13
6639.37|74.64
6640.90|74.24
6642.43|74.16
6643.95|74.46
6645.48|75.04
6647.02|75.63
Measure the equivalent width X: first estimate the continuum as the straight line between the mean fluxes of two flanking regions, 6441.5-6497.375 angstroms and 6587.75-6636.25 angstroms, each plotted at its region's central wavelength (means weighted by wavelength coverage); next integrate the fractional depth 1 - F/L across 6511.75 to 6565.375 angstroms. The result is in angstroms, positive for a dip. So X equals 2.0 angstroms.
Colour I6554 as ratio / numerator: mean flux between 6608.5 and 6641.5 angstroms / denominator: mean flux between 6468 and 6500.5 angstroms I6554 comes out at 1.0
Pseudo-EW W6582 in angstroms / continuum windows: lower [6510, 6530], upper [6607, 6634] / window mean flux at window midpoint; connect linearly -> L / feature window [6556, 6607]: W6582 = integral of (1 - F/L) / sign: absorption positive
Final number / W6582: -2.28 angstroms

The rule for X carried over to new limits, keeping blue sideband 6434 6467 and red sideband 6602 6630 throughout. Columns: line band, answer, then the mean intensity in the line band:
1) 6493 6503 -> -0.9 angstroms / 74.7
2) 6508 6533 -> 0.6 angstroms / 66.5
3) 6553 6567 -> -0.6 angstroms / 70.7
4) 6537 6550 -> 0.1 angstroms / 67.3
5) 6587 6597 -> -0.4 angstroms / 70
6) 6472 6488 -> -0.7 angstroms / 71.3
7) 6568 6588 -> -1.0 angstroms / 71.1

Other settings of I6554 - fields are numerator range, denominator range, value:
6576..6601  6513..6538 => 1.07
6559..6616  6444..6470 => 1.00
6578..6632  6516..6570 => 1.02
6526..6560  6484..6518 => 0.92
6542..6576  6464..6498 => 0.95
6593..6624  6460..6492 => 0.93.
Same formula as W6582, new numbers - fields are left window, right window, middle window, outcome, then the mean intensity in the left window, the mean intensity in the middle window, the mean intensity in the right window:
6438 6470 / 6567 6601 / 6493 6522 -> -0.9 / 69.3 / 71.9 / 70.2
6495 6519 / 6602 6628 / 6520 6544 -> 1.7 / 72.8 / 66.5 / 67.1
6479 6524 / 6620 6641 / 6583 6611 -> 0.9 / 71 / 69.2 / 71.8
